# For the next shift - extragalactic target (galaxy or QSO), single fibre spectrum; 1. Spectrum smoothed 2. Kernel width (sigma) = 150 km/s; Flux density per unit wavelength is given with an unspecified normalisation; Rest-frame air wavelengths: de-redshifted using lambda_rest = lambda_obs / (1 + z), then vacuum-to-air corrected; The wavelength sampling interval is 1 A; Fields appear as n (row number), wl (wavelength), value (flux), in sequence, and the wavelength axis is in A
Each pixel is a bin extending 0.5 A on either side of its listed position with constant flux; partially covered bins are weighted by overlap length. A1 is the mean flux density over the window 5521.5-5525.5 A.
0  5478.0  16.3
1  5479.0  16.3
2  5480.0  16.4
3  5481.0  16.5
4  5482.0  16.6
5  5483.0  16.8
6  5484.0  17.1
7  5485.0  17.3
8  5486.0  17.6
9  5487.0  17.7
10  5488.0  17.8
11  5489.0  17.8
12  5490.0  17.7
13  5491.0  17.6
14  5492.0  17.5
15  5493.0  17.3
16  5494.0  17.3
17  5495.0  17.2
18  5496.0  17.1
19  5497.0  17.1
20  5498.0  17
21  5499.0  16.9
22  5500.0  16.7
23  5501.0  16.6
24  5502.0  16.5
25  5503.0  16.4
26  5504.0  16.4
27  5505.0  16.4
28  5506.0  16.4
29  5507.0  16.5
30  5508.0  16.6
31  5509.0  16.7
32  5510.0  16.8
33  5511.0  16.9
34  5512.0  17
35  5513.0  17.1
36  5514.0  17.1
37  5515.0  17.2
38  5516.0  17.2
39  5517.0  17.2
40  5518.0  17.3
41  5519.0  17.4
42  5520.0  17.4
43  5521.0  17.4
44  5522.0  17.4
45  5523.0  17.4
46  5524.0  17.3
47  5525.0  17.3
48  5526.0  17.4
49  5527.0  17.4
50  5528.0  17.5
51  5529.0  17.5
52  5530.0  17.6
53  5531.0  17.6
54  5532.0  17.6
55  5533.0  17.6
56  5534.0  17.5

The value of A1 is 17.4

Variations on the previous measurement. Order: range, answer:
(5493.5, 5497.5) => 17.2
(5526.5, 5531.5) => 17.5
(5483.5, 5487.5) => 17.4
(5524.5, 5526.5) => 17.4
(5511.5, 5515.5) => 17.1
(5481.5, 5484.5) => 16.8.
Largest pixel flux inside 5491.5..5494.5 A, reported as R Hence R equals 17.5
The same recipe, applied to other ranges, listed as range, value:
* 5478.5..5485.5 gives 17.3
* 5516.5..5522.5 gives 17.4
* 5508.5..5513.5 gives 17.1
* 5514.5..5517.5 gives 17.2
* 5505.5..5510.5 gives 16.8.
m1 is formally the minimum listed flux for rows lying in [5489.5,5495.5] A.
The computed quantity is 17.2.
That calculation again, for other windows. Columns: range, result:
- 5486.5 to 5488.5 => 17.7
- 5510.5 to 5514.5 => 16.9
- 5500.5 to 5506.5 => 16.4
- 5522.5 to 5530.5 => 17.3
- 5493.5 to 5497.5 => 17.1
